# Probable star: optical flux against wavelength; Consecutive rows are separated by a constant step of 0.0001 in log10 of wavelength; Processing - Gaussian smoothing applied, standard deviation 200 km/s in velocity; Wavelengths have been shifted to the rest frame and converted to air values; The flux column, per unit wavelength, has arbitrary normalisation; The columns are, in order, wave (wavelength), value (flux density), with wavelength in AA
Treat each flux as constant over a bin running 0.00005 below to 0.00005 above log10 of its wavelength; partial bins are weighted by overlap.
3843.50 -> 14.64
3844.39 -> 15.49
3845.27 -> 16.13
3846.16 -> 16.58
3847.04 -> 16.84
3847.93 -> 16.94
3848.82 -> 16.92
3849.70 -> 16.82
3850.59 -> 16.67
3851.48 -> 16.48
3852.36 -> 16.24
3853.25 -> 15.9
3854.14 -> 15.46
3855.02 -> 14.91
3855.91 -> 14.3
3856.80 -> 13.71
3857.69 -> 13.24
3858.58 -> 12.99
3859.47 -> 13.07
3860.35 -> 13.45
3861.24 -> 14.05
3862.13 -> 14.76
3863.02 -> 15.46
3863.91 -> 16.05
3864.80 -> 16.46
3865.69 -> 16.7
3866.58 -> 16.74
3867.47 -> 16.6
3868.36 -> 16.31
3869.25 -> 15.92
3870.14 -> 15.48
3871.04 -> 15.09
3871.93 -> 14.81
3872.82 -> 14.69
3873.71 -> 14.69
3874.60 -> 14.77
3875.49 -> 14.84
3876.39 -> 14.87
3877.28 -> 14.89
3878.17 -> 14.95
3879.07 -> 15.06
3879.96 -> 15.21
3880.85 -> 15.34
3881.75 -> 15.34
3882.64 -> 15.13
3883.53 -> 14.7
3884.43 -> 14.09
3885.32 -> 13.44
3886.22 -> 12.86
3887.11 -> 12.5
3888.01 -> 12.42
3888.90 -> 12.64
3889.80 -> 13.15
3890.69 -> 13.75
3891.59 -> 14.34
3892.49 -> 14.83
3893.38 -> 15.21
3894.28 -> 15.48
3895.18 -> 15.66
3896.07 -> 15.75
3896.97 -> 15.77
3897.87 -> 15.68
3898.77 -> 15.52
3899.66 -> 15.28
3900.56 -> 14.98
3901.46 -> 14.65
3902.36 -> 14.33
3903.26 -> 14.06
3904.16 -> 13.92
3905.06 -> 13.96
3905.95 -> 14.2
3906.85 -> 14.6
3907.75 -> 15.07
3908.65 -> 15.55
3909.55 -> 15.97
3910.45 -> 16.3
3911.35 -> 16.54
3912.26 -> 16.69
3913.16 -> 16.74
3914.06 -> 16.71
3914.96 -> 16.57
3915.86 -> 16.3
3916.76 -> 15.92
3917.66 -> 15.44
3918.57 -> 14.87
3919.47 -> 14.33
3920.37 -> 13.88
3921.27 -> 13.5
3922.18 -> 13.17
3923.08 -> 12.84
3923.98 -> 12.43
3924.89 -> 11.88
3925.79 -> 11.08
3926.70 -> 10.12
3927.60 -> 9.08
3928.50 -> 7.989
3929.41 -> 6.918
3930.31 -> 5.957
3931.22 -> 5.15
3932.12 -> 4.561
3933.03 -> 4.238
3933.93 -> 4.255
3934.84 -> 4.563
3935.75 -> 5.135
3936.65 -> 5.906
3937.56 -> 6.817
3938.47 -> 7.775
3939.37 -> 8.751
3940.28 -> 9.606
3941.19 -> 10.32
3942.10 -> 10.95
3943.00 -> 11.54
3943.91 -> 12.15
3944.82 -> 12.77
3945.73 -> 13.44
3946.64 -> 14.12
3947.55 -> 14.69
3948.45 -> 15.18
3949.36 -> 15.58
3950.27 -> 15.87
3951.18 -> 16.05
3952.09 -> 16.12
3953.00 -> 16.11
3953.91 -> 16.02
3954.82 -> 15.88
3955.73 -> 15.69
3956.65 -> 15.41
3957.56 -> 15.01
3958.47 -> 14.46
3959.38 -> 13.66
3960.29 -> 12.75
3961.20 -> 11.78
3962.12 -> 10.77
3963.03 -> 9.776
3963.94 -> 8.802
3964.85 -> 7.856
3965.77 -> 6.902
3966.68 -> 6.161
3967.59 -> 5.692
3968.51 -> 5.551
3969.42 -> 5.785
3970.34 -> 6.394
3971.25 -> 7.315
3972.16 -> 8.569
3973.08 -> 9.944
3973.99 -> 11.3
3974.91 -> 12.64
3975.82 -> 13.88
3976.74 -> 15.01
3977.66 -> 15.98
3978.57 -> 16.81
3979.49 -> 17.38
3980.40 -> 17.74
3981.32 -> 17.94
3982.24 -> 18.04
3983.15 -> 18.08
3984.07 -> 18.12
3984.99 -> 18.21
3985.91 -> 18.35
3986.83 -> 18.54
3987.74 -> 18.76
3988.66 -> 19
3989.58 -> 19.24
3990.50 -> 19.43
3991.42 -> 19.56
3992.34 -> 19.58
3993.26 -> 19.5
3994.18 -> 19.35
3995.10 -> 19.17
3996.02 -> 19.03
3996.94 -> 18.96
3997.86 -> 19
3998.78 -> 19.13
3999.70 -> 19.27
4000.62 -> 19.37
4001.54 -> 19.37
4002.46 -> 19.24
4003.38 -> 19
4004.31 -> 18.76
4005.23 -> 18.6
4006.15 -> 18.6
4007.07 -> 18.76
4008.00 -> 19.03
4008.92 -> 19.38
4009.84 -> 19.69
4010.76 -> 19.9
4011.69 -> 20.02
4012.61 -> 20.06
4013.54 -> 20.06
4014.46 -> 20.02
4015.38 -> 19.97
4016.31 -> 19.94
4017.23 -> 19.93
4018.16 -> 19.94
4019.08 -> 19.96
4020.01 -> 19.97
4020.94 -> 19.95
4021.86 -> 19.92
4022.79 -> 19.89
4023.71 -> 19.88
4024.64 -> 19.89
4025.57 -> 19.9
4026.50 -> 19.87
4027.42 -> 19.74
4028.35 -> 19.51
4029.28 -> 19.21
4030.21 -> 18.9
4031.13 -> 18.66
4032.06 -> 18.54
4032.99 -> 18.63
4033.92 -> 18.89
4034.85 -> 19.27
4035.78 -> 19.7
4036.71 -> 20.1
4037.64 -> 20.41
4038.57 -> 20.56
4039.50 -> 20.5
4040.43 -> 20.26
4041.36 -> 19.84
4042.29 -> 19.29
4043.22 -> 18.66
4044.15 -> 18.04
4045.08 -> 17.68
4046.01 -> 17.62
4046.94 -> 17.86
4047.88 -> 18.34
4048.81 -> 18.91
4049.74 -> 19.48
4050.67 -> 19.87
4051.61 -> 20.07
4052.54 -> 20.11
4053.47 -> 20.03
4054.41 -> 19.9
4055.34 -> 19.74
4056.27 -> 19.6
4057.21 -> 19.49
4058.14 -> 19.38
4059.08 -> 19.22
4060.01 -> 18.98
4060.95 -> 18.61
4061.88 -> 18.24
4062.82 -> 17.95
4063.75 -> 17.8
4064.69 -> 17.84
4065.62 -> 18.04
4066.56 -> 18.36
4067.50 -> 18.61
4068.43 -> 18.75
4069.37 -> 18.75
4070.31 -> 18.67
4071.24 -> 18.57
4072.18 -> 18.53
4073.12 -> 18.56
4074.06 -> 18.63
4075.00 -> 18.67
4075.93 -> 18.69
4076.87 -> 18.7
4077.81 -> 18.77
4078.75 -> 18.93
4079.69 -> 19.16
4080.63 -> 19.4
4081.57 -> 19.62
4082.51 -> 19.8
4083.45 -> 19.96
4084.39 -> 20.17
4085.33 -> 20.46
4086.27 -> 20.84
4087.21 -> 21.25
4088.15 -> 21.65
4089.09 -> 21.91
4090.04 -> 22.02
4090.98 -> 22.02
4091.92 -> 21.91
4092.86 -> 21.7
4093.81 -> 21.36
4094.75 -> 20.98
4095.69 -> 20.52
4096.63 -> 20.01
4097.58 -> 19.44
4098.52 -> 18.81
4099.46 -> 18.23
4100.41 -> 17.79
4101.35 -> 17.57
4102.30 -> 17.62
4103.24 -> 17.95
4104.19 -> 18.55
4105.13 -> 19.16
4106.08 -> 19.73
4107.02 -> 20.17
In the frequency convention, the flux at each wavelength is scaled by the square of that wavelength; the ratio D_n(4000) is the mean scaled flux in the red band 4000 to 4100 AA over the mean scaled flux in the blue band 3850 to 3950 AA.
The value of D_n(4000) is 1.56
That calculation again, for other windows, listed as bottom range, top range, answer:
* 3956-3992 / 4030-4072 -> 1.46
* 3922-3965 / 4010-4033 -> 1.85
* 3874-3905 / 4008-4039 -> 1.45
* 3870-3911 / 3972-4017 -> 1.30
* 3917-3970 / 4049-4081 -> 1.84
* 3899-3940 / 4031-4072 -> 1.70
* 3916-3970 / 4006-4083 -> 1.84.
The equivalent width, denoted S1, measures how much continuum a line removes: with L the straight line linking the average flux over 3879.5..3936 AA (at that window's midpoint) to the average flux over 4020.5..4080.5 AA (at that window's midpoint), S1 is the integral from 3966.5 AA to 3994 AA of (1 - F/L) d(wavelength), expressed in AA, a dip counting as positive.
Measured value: 2.6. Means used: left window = 13.2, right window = 19.1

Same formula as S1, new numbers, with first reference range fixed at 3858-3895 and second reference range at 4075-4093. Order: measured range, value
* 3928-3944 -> 8.9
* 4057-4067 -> 0.6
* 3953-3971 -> 6.5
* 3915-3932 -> 4.5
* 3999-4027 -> -1.8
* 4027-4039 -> -0.3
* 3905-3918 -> -0.1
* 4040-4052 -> 0.2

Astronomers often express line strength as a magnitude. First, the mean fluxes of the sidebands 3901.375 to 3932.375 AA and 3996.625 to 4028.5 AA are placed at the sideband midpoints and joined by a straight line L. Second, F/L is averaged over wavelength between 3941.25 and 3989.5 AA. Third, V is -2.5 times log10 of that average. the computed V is 0.21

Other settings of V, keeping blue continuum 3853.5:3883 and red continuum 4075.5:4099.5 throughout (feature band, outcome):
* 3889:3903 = 0.06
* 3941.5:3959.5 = 0.17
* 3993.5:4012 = -0.05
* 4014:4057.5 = -0.03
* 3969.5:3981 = 0.36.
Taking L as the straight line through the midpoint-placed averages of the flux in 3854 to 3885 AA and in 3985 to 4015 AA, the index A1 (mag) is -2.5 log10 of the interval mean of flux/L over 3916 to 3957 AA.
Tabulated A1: 0.44 mag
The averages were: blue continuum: 15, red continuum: 19.2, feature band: 11.5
